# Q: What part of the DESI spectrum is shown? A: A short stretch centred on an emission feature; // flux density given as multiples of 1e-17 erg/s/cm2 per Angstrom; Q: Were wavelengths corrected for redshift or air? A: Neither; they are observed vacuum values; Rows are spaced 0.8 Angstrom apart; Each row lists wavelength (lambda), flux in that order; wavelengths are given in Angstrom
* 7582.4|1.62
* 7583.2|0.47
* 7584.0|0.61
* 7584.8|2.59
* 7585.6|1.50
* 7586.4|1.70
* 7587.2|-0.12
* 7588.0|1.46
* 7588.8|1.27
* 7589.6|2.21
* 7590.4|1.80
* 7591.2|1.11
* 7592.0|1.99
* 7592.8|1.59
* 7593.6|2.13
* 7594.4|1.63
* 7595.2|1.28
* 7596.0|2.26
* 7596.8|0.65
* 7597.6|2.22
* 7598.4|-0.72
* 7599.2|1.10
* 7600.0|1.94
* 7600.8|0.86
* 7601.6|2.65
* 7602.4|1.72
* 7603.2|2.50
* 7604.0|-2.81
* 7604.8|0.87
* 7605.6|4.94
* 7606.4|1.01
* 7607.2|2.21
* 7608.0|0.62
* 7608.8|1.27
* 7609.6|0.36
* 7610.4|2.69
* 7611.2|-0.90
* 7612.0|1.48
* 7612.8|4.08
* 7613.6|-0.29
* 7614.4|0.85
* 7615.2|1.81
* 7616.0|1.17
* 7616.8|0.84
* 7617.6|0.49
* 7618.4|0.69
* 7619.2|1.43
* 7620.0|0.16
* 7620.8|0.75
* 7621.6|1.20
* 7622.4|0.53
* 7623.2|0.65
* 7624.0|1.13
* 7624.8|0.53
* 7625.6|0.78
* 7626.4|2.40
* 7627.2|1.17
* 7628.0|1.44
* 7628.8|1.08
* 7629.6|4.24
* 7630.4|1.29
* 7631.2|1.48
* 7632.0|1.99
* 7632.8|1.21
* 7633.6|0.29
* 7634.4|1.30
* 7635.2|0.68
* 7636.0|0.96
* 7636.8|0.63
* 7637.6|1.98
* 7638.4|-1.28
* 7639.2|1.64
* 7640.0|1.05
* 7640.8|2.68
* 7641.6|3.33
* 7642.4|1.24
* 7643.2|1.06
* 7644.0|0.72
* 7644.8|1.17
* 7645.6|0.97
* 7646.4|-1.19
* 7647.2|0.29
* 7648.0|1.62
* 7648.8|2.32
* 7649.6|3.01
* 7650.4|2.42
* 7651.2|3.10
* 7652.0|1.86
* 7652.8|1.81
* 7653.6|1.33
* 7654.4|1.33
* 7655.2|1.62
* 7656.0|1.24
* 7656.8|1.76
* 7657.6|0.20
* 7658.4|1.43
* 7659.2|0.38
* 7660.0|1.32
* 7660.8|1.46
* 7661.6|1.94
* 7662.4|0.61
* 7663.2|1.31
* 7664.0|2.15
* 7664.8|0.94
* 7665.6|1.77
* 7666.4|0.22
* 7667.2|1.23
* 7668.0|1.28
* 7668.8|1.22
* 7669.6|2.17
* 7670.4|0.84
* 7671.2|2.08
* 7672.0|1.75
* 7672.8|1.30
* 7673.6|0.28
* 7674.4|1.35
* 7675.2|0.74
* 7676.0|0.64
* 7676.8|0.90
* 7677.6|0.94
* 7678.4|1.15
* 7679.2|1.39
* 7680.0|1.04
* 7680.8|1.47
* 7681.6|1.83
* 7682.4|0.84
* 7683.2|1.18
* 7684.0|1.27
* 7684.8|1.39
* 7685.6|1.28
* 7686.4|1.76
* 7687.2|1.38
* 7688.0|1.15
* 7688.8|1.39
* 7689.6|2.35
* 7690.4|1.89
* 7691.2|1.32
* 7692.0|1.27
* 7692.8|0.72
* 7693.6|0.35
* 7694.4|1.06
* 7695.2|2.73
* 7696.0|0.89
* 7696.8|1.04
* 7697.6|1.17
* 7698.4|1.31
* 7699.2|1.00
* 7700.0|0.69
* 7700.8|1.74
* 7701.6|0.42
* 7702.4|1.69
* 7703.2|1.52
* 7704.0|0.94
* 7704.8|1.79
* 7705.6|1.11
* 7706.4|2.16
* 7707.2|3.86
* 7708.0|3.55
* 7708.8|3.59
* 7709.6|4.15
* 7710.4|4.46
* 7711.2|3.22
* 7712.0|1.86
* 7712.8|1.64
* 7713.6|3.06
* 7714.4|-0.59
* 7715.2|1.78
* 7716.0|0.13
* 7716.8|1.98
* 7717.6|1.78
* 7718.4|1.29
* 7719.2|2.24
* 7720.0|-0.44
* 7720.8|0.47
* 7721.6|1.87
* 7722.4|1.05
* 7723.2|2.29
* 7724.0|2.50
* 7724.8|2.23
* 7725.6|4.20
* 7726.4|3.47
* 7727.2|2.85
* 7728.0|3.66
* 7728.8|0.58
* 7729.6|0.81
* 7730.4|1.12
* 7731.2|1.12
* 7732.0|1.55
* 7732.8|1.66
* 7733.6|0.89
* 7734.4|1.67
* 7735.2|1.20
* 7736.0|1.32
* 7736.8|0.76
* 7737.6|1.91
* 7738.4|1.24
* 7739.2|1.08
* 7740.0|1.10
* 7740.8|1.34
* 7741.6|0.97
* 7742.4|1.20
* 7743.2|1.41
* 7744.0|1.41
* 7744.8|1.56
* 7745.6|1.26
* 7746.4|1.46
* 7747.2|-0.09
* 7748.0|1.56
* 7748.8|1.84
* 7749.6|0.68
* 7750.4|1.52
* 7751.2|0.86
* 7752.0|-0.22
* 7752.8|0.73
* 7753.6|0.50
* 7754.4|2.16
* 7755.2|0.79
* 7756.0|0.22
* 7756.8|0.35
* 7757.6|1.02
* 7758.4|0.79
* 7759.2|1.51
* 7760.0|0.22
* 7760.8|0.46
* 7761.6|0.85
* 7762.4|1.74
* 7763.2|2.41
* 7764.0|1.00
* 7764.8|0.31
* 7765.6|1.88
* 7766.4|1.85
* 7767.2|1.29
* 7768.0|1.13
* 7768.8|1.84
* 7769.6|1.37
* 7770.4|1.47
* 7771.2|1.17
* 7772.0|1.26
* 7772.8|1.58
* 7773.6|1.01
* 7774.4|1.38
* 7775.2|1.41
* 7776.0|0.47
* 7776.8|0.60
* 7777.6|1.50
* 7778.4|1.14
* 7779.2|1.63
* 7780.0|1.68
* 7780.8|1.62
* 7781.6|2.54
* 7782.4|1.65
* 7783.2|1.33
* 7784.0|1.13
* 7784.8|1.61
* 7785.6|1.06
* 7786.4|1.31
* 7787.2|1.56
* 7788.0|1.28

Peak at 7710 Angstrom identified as [S II]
